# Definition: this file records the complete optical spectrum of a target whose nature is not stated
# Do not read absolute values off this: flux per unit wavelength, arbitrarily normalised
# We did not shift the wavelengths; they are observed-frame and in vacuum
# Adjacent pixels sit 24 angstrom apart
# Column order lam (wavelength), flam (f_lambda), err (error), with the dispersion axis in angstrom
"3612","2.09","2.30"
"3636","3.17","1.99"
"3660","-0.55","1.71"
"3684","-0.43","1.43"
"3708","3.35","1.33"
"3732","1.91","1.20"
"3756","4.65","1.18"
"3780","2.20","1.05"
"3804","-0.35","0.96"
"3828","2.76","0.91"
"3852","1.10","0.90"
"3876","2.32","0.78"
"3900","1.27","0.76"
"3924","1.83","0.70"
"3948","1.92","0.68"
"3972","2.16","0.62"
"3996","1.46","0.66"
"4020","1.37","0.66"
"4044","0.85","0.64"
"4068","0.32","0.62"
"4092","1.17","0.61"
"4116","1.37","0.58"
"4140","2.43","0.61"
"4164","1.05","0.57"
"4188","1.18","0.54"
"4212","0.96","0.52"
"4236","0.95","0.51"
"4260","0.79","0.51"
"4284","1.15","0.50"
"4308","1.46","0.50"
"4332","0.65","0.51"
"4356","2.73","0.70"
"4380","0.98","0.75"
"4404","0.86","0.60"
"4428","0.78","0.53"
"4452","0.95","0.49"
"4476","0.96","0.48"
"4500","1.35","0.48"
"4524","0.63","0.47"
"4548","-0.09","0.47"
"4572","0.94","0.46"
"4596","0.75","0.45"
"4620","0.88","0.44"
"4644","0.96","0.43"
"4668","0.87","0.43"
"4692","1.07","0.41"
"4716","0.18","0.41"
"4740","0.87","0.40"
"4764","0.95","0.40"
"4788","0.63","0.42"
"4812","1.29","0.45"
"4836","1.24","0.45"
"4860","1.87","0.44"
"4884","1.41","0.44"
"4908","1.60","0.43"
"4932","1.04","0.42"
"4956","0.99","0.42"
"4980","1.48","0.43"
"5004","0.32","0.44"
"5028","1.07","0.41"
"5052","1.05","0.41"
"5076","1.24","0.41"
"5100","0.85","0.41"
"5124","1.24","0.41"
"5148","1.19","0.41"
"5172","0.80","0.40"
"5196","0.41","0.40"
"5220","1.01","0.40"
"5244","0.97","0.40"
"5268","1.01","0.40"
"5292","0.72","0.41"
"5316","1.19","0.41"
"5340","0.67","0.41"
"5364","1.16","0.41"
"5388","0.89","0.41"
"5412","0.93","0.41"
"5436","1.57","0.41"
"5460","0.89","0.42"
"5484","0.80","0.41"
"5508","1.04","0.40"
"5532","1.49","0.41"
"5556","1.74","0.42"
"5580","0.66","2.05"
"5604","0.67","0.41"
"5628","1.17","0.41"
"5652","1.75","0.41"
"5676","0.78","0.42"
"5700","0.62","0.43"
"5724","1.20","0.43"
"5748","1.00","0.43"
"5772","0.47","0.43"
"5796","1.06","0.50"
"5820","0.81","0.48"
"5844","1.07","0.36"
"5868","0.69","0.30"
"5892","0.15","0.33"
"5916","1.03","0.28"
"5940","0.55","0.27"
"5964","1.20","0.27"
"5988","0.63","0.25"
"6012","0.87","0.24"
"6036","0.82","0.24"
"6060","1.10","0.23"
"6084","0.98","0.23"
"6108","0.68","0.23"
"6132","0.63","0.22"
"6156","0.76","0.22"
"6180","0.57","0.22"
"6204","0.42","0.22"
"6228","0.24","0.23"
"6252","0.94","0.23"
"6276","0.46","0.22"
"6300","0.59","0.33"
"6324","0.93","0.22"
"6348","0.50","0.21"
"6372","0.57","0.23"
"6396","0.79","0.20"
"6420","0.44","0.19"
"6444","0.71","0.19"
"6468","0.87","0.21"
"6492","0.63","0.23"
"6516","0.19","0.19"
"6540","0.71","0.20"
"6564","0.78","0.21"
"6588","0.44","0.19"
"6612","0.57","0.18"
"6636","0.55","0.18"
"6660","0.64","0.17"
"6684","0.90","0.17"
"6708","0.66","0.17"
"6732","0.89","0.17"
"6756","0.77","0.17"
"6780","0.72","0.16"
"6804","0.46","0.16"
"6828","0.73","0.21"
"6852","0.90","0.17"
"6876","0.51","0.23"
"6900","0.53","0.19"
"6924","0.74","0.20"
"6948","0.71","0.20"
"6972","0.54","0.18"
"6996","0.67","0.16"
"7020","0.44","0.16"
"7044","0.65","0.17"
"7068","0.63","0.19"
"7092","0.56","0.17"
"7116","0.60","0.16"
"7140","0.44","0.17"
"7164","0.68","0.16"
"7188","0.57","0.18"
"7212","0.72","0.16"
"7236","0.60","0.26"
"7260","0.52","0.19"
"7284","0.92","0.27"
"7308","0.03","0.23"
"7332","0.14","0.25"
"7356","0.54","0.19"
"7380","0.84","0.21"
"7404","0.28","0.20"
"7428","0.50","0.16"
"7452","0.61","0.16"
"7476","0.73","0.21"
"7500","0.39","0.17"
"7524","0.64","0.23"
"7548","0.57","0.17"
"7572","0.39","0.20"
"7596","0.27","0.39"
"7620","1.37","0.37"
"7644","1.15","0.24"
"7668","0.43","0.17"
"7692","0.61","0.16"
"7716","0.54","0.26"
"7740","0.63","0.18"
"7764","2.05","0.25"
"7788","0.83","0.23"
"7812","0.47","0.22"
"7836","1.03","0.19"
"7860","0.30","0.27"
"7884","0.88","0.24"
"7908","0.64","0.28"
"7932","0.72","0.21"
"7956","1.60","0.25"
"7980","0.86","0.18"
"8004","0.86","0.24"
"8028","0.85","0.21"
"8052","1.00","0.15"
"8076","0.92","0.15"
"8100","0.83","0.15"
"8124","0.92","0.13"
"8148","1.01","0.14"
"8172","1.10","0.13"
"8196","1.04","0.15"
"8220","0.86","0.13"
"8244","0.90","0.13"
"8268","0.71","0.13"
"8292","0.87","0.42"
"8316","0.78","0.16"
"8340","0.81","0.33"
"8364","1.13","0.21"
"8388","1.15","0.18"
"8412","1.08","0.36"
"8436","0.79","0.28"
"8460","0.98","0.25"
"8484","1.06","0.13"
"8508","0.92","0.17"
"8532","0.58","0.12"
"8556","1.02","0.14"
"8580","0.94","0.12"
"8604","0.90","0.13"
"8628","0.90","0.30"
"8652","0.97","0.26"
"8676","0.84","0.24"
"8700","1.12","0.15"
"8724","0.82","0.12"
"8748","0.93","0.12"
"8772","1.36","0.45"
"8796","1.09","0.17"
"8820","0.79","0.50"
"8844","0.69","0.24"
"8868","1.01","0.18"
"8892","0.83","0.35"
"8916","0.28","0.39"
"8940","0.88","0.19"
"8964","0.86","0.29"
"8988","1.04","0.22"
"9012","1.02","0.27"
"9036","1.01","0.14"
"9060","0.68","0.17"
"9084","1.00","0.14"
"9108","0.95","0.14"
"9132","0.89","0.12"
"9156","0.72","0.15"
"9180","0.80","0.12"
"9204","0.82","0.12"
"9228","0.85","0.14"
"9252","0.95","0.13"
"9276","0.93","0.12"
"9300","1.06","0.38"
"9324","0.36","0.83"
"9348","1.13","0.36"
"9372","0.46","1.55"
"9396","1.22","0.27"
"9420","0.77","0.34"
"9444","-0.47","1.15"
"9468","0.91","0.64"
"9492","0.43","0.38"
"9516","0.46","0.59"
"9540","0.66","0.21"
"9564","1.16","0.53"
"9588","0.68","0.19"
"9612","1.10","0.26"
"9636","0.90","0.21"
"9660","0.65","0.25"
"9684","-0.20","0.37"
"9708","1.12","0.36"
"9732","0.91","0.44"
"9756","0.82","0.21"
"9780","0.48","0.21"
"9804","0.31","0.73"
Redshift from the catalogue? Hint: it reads 1.08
